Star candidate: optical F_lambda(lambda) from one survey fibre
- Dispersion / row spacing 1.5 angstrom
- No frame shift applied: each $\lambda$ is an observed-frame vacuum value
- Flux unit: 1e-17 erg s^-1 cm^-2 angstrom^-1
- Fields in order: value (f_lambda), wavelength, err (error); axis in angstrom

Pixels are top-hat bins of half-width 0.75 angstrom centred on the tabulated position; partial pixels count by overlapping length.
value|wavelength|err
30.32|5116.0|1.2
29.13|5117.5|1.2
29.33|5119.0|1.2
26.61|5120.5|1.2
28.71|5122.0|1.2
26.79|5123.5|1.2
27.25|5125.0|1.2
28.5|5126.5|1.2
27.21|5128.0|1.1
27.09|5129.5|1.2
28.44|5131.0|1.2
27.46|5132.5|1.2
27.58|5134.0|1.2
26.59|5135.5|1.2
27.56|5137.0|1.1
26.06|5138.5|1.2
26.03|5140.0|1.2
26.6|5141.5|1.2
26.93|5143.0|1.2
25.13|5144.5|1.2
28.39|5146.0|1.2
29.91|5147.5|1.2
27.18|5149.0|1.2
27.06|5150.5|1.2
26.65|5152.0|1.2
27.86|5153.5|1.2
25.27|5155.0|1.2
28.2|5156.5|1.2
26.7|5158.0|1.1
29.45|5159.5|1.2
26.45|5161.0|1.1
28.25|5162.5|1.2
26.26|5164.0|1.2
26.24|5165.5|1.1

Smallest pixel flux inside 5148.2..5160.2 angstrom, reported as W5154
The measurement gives 25.27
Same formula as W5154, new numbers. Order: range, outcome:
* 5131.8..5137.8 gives 26.59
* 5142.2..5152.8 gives 25.13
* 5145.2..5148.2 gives 28.39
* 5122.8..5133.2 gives 26.79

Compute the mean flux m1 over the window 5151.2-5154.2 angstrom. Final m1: 27.2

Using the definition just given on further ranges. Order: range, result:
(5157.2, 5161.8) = 27.5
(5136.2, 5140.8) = 26.6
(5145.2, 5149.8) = 28.4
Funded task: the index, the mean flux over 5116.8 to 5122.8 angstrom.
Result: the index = 28.4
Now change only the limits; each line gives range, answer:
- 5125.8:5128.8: 27.8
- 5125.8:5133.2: 27.7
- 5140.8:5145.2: 26.2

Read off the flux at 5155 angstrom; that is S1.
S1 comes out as 25.27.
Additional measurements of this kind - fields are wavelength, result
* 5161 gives 26.45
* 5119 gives 29.33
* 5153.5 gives 27.86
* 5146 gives 28.39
